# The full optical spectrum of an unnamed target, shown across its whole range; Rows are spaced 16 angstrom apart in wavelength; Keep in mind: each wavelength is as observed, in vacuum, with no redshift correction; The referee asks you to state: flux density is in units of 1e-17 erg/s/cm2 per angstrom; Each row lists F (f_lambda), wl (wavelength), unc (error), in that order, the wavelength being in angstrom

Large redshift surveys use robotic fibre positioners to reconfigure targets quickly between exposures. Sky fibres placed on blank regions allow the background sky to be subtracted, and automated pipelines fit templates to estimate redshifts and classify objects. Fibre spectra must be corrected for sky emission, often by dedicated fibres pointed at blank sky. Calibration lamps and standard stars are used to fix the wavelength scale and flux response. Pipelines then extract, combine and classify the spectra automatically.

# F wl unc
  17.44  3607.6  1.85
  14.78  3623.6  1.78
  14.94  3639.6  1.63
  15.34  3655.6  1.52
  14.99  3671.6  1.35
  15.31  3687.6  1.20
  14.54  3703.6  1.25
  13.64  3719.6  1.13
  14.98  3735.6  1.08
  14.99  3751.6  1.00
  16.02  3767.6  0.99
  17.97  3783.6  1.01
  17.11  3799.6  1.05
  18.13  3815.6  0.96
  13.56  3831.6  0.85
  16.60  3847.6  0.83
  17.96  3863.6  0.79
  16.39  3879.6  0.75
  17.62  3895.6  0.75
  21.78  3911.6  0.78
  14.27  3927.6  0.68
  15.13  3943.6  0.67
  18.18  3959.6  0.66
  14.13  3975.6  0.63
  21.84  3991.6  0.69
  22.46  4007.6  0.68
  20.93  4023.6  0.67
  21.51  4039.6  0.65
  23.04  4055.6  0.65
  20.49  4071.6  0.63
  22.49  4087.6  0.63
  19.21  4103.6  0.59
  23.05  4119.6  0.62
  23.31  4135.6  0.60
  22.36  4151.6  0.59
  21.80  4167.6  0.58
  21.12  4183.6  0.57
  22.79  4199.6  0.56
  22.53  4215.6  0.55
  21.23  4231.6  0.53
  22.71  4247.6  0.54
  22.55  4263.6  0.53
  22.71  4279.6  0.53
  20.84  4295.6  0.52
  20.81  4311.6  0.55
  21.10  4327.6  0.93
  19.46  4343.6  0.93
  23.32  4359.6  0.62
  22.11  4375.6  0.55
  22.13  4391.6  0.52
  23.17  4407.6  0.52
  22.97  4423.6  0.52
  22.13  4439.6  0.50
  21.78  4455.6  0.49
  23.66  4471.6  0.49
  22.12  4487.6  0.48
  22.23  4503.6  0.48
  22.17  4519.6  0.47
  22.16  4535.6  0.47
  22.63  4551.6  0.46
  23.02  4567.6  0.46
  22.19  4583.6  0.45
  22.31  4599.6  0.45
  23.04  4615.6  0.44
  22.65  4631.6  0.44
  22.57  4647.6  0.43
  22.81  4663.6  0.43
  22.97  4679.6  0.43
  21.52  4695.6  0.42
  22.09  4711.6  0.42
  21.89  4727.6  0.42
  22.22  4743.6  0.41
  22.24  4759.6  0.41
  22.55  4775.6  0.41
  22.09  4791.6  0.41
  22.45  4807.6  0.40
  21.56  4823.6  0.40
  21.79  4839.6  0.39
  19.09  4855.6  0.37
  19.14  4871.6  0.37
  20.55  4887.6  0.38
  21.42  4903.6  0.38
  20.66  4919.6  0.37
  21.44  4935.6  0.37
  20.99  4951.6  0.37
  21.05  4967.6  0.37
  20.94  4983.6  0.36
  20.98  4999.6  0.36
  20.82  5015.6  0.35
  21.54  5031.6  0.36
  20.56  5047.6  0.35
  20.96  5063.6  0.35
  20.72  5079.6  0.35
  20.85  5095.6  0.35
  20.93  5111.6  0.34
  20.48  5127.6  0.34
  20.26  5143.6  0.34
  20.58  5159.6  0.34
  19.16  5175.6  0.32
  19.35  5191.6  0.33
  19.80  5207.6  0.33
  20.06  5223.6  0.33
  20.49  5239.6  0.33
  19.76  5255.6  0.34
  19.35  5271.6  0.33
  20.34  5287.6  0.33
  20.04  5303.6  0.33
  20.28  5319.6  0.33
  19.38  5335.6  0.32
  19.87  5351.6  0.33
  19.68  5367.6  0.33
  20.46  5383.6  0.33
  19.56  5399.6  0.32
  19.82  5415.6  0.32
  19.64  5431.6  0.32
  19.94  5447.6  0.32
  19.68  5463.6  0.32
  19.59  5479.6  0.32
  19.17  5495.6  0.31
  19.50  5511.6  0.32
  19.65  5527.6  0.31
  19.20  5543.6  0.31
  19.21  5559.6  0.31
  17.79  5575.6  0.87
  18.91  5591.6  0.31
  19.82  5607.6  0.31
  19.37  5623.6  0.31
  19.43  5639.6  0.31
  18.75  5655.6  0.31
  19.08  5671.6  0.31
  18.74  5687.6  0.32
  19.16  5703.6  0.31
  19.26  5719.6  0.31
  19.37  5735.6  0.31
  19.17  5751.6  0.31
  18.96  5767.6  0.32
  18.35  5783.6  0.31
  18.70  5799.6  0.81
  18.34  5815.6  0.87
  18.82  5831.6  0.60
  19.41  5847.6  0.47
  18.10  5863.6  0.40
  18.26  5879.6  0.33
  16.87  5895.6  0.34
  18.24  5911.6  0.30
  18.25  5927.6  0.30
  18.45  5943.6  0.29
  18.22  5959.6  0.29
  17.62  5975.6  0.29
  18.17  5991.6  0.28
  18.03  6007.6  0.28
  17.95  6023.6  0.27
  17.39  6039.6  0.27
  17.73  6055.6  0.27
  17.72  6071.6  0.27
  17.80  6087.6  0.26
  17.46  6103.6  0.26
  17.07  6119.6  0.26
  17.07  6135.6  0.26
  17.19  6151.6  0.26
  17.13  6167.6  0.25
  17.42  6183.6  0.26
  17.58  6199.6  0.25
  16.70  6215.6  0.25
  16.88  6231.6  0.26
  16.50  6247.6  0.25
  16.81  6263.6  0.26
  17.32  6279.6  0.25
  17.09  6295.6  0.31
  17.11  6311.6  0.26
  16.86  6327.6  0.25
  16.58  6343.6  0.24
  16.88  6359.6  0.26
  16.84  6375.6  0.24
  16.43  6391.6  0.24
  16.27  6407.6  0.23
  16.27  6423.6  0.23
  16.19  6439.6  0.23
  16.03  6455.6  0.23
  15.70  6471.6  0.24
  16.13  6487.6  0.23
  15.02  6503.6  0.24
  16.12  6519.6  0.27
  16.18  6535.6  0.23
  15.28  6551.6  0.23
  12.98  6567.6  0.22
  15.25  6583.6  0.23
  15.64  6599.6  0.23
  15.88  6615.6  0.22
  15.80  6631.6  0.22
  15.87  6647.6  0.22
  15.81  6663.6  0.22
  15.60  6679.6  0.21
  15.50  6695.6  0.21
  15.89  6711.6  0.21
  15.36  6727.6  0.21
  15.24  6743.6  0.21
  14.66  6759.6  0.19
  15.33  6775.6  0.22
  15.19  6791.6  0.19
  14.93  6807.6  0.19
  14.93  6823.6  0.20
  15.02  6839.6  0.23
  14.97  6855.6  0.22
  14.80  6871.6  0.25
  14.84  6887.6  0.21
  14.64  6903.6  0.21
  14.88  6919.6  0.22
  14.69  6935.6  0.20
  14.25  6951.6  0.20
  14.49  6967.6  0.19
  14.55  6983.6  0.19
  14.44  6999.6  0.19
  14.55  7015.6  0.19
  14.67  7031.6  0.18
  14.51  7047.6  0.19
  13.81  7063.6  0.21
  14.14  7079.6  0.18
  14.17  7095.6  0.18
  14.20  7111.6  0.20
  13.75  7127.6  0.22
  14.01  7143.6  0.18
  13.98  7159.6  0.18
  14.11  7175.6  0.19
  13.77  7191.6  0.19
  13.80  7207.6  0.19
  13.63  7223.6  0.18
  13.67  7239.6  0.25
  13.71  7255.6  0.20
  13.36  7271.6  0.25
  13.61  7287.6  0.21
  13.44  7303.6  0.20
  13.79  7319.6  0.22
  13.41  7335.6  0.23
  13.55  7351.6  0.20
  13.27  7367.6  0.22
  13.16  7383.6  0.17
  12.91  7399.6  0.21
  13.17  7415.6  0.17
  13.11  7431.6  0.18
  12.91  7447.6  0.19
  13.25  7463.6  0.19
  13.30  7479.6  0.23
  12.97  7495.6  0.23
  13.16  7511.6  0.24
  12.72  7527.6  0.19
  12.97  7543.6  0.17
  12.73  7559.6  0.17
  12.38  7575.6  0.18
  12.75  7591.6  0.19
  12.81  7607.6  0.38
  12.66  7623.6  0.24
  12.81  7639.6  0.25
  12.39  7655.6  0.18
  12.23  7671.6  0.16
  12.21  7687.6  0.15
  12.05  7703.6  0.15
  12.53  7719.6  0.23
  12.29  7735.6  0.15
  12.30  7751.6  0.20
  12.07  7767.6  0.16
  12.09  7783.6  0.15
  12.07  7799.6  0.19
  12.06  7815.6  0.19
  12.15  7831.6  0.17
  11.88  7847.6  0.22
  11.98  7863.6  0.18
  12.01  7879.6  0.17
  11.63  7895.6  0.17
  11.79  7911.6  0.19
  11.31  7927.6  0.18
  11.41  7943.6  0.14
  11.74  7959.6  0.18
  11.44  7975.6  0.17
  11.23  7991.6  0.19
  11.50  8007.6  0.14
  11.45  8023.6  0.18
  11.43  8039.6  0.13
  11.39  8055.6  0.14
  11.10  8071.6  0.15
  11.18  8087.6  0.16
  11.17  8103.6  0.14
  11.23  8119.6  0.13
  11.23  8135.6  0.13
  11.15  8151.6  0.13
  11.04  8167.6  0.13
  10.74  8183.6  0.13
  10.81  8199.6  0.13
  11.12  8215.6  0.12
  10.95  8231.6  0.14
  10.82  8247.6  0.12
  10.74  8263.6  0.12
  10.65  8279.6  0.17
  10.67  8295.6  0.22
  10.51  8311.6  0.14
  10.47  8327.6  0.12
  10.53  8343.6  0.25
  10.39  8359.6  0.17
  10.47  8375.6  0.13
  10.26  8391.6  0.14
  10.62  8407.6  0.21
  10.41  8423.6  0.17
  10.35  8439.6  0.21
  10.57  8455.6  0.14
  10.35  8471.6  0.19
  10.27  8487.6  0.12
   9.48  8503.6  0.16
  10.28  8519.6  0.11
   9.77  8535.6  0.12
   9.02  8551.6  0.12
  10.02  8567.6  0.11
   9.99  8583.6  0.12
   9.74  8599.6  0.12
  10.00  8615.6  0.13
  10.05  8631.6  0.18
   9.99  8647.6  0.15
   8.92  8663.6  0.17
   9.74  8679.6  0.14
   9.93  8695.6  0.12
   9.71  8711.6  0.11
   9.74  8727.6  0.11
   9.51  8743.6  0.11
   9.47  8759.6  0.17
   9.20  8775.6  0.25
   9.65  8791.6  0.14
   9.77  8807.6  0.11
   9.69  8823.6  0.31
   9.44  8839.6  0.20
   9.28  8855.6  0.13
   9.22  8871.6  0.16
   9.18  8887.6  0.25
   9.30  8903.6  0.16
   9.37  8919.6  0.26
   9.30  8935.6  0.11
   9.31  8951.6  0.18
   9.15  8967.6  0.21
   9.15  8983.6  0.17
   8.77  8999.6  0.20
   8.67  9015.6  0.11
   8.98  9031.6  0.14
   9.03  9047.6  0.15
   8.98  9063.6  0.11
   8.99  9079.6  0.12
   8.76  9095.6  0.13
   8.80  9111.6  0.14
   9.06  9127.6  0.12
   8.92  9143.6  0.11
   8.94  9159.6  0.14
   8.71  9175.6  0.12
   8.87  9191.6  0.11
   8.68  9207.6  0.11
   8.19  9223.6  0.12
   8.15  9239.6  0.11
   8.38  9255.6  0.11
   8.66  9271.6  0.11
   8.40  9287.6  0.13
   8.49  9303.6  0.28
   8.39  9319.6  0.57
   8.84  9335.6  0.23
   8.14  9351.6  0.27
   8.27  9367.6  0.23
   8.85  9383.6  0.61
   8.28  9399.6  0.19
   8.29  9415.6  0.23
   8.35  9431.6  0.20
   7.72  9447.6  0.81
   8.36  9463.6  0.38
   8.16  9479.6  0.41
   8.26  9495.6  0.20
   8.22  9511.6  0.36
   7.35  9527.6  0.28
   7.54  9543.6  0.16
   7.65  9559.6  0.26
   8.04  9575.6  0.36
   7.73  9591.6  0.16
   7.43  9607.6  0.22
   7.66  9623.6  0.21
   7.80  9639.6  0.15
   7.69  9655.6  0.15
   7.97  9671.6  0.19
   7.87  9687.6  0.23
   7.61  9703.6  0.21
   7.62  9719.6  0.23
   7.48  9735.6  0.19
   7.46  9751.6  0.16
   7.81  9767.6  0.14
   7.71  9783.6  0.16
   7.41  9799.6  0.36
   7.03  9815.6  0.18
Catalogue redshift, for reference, 0.00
